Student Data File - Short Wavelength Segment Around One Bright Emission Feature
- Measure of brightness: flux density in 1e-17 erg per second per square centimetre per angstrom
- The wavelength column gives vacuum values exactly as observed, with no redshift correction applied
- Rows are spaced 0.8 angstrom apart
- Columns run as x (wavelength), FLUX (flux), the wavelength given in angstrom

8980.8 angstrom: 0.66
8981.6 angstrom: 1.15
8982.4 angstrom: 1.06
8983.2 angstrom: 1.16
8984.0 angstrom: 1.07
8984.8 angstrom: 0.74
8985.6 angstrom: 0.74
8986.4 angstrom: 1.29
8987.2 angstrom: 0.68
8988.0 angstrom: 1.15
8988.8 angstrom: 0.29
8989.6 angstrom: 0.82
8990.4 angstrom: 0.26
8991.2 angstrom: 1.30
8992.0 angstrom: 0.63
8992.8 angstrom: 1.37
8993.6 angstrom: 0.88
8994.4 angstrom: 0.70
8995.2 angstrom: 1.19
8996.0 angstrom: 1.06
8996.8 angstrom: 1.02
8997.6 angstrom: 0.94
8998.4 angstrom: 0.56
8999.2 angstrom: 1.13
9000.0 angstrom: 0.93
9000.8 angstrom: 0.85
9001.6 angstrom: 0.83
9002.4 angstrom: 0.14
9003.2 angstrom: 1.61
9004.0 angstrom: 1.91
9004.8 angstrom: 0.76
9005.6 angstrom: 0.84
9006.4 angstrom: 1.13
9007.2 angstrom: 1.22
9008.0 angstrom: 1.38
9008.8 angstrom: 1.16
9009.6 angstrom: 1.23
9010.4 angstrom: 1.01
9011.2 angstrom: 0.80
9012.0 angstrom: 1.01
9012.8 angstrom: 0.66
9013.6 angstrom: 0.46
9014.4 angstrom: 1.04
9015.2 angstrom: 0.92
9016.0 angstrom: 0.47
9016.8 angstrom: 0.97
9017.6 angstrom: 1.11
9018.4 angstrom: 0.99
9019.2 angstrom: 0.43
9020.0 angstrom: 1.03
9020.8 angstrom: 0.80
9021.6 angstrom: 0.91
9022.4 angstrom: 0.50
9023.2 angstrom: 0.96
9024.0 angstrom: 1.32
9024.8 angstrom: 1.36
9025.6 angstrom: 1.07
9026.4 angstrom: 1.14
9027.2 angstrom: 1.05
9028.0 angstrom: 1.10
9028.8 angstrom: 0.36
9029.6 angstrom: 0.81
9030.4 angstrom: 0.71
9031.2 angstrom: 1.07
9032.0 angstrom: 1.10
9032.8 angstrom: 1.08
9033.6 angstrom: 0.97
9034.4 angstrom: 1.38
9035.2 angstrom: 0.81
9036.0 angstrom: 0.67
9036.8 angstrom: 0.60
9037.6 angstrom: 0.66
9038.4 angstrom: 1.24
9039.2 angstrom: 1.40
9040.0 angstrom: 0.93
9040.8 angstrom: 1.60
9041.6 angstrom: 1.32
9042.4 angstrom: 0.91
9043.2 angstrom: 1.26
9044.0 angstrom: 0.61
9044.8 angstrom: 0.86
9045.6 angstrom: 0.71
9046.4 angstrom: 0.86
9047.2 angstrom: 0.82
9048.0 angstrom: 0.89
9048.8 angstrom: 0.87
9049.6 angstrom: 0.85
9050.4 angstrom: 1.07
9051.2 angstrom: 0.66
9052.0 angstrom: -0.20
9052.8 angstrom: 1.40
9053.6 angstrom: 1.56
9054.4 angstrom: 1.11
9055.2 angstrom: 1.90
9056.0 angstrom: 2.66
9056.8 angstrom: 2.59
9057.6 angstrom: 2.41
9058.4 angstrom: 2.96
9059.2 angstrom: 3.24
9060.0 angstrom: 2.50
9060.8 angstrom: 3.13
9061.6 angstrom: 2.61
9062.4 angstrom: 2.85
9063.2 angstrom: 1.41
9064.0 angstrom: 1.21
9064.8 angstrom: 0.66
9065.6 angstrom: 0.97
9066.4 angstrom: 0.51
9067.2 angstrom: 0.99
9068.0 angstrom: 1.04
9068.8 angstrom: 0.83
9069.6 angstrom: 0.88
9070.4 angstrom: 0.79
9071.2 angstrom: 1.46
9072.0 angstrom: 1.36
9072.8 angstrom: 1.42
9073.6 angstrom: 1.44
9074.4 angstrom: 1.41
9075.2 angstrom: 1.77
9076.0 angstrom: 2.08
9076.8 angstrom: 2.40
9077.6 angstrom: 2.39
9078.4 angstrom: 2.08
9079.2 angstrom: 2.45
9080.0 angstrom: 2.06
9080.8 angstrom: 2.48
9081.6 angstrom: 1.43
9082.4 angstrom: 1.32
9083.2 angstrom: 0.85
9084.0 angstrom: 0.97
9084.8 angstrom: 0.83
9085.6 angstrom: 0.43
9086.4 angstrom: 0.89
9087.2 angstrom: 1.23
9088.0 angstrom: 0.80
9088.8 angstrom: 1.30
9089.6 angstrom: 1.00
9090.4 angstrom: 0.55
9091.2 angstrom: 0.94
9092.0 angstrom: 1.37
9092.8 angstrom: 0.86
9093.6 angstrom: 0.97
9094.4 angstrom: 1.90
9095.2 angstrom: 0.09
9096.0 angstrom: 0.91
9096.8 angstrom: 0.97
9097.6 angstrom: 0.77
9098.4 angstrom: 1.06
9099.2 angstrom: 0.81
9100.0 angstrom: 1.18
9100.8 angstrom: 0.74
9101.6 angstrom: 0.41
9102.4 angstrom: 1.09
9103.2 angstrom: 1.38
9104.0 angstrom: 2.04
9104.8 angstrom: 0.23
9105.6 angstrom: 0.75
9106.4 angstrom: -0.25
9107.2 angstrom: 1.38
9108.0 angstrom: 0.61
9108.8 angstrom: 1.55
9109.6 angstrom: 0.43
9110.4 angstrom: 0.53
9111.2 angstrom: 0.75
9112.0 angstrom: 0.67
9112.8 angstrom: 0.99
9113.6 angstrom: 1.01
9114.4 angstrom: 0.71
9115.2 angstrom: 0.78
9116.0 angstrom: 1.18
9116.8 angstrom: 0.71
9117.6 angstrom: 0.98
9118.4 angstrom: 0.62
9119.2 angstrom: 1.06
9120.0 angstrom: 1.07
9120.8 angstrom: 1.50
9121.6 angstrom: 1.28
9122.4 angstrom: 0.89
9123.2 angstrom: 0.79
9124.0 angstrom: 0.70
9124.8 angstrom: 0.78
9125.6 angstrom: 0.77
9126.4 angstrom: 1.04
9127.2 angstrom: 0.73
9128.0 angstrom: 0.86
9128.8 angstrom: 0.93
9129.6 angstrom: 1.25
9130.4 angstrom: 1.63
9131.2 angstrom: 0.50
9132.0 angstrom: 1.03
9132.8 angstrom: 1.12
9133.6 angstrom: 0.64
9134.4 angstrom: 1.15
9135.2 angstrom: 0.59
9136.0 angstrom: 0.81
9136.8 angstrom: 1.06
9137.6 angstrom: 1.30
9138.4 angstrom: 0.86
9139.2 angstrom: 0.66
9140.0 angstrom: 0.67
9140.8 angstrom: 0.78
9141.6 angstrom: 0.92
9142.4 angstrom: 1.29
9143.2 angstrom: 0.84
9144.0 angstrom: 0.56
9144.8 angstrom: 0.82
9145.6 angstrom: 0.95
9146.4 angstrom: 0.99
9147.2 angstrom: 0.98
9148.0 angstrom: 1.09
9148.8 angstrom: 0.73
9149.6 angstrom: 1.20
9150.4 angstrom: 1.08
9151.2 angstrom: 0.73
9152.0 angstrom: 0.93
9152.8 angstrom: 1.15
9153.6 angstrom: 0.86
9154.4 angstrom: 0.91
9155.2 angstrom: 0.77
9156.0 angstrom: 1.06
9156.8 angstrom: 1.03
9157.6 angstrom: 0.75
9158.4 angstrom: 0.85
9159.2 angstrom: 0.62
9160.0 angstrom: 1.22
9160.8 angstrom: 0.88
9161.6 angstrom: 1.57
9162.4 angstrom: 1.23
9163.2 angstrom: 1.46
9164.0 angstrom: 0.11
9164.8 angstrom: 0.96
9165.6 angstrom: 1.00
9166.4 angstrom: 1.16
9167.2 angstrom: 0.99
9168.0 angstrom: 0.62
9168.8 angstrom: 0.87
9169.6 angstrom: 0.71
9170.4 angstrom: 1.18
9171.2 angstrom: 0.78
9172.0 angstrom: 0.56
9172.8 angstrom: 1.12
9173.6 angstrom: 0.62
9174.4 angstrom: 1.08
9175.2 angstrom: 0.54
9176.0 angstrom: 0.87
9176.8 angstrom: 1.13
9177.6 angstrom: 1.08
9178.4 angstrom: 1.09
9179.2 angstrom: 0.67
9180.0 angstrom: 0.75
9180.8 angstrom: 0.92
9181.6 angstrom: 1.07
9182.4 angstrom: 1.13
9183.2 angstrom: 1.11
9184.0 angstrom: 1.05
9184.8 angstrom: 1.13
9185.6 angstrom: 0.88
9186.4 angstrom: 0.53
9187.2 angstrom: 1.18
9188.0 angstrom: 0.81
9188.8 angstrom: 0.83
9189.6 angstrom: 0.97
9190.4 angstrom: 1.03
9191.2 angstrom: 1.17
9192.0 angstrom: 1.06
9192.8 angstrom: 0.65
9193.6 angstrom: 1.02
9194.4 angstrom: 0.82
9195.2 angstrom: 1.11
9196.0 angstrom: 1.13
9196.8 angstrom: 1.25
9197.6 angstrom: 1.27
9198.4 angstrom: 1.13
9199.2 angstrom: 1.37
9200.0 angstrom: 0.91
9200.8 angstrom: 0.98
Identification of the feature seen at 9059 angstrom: [S II]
